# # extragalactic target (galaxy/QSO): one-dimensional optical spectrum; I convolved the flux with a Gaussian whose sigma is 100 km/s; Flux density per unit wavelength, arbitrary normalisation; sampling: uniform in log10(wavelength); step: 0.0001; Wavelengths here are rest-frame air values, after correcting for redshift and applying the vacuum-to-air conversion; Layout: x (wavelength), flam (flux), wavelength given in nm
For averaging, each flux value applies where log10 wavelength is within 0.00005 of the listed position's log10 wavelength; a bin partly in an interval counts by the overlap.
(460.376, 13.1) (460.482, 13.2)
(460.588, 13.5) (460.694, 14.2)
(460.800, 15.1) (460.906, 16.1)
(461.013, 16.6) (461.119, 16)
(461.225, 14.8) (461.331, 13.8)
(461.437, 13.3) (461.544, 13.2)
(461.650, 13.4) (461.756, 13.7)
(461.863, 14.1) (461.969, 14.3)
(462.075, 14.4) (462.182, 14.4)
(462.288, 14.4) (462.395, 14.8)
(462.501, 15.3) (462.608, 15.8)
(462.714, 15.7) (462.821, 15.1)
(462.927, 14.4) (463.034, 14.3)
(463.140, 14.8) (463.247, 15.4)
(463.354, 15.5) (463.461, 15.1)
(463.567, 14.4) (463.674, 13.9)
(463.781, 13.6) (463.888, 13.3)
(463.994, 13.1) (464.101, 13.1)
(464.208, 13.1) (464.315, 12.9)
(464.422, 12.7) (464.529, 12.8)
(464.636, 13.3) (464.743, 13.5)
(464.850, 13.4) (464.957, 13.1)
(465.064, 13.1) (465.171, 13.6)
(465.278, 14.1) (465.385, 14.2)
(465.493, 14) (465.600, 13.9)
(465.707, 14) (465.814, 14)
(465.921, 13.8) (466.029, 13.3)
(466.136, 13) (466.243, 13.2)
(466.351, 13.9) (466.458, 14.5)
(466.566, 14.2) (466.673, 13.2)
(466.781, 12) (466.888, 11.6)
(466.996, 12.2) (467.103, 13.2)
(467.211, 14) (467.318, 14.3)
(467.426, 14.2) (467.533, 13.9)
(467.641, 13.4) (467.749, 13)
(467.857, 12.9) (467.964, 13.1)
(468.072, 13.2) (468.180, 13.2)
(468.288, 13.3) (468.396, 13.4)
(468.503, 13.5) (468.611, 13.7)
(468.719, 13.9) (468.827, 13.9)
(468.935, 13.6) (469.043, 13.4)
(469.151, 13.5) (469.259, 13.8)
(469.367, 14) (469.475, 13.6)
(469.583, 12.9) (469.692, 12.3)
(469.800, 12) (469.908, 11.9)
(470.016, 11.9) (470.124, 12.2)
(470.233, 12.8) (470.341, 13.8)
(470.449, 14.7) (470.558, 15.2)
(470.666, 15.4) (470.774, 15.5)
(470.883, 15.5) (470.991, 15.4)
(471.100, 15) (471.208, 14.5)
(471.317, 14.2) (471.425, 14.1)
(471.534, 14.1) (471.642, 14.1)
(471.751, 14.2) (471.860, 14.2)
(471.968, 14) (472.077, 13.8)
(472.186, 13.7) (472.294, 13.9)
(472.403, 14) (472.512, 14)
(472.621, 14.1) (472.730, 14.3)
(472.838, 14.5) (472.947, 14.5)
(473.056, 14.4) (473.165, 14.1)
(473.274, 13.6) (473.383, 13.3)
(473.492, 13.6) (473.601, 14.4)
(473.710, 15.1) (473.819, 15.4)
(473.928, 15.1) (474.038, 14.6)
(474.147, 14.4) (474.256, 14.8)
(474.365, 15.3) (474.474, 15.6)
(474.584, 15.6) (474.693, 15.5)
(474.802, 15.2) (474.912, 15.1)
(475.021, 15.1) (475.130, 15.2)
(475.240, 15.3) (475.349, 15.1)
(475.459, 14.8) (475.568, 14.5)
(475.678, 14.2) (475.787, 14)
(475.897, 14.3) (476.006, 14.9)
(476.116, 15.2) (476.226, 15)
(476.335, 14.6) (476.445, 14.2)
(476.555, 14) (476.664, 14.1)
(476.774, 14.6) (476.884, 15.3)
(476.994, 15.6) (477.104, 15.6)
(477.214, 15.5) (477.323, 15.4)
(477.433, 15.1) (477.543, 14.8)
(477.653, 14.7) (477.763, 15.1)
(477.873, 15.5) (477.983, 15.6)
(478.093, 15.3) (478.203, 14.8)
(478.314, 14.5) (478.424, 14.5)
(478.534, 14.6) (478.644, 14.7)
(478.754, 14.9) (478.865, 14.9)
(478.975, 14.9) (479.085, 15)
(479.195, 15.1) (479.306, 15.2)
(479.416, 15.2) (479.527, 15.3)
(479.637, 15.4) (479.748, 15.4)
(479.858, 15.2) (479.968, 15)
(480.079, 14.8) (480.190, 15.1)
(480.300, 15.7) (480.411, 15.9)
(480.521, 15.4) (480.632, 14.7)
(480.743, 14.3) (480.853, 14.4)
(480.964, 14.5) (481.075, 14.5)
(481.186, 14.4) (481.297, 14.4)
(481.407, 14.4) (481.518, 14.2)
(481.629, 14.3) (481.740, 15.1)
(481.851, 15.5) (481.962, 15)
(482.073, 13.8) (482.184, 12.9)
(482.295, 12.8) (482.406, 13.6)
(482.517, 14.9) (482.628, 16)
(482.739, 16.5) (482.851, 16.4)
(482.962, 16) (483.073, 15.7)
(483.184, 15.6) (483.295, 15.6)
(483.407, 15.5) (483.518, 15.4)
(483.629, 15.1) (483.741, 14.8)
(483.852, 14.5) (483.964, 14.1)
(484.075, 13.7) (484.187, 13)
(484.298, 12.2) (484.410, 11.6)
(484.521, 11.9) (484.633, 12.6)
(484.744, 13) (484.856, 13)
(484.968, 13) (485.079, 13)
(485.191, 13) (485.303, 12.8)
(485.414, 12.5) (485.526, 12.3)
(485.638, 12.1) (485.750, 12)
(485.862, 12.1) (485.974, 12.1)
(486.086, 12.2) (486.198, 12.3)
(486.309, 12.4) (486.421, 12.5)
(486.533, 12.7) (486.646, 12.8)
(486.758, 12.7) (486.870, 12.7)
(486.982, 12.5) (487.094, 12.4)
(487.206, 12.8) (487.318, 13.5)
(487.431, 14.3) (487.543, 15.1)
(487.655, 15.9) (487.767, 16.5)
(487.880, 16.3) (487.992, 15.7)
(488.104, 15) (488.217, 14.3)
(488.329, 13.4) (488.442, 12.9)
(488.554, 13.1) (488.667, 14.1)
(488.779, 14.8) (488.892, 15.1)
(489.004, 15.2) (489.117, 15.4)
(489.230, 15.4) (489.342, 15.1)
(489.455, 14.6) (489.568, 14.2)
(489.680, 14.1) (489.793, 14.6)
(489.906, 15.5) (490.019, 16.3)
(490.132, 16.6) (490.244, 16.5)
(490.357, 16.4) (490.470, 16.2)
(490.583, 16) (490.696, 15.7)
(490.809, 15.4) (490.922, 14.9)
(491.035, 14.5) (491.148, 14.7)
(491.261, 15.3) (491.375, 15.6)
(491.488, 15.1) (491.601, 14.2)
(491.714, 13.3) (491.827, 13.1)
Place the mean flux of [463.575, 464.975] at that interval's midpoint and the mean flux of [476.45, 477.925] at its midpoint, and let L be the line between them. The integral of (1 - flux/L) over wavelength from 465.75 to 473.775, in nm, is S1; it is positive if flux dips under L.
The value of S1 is 0.15 nm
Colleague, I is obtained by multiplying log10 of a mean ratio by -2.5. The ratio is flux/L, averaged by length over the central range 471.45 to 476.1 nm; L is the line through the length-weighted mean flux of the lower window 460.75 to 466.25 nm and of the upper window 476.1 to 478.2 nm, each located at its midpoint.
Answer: 0.02 mag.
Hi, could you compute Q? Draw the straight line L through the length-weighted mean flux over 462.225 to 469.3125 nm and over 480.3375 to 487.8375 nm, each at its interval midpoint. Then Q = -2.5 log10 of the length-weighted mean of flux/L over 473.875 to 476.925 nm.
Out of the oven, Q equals -0.08 mag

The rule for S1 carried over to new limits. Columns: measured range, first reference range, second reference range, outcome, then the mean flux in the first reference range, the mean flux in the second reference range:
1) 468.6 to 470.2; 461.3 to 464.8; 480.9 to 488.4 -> 0.11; 14.1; 13.9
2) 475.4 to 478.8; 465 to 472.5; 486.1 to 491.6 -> -0.19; 13.7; 14.5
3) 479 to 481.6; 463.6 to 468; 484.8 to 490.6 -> -0.21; 13.4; 14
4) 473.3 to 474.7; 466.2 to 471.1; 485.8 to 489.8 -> -0.12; 13.5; 13.9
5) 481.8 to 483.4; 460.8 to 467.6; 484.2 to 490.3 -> -0.15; 14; 13.7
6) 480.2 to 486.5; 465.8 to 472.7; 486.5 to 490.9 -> 0.19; 13.7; 14.7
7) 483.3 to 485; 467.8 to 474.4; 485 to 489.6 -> 0.01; 13.9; 13.7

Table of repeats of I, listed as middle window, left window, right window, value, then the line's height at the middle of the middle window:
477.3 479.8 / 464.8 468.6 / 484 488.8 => -0.13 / 13.3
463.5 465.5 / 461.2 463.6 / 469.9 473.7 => 0.08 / 14.4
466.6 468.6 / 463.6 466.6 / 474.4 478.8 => 0.05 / 13.8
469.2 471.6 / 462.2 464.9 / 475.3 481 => 0.05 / 14.5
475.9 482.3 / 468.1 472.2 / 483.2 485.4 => -0.09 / 13.7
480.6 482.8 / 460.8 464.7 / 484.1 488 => -0.10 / 13.3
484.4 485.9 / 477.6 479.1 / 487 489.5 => 0.17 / 14.7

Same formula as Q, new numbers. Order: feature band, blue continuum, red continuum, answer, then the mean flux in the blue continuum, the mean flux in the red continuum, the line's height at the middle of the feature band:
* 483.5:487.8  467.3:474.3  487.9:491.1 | 0.132 mag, 13.9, 15.1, 14.8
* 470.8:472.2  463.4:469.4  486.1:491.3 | -0.052 mag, 13.5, 14.5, 13.7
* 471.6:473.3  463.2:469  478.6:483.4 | 0.004 mag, 13.5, 14.9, 14.1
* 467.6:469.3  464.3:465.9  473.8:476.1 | 0.047 mag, 13.5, 14.9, 14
